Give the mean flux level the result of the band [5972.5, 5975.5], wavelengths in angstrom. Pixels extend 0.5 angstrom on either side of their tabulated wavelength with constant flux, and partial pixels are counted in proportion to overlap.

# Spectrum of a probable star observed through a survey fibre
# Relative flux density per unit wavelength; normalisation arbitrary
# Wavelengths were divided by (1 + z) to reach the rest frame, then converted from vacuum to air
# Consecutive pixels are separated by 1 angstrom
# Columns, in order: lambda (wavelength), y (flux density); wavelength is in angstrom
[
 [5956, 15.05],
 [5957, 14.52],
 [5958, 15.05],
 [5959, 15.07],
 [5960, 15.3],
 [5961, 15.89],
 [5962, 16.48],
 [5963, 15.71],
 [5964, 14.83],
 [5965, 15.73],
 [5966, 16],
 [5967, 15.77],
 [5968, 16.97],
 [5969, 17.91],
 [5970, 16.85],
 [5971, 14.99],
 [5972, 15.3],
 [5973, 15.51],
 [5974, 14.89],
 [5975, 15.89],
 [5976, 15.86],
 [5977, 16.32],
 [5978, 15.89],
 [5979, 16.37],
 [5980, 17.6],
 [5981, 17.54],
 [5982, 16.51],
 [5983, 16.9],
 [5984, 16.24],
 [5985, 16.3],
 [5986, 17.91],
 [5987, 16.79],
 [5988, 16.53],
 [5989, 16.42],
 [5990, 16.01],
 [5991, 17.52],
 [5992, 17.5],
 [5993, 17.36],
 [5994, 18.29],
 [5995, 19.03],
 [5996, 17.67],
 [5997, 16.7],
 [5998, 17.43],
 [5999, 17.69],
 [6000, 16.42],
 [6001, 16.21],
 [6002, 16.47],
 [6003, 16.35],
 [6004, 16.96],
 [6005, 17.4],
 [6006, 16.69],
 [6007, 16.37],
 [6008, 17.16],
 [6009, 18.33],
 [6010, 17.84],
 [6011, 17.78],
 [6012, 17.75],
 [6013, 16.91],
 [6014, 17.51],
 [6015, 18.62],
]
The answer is 15.4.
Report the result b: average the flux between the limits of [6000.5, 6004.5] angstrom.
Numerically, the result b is 16.5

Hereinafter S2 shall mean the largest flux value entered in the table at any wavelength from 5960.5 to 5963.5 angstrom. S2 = 16.48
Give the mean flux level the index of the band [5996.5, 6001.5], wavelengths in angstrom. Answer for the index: 16.9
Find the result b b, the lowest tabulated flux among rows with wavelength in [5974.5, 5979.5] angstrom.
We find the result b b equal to 15.86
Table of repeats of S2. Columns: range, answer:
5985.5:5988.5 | 17.91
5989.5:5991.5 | 17.52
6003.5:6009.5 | 18.33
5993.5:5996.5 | 19.03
